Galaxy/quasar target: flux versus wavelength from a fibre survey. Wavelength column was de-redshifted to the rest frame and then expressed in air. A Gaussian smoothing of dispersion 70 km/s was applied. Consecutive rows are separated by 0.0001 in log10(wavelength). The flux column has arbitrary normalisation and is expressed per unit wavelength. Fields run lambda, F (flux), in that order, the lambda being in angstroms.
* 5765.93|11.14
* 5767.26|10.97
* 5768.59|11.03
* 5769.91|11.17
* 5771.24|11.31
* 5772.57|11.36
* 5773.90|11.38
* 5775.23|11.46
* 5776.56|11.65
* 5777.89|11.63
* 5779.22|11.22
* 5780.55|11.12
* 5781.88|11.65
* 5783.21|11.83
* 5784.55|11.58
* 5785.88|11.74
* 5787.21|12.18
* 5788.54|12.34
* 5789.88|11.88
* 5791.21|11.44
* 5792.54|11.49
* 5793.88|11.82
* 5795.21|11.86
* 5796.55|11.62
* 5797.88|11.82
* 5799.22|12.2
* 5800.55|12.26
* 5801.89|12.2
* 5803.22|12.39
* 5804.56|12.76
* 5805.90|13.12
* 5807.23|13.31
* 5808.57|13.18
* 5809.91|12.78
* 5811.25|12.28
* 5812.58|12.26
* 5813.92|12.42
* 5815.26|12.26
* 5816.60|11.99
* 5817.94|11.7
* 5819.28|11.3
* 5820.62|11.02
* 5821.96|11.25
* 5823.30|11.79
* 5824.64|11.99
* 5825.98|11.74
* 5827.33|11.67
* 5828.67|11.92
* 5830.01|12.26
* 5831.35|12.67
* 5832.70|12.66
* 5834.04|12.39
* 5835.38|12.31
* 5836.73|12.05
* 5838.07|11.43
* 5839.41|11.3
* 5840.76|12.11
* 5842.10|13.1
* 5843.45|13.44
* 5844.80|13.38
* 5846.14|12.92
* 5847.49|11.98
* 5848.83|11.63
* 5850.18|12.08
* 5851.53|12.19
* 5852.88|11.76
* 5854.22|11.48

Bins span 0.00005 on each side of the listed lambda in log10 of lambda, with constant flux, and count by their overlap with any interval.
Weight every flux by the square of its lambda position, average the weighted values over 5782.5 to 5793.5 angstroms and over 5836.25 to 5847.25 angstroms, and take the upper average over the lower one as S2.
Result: 1.1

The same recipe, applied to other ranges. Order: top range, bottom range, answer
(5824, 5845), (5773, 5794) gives 1.07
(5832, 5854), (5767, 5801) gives 1.08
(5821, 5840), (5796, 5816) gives 0.97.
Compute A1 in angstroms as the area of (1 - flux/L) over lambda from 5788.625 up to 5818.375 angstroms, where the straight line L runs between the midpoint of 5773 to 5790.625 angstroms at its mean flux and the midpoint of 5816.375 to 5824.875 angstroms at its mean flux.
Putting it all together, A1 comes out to -1.7 angstroms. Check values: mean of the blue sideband 11.7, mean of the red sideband 11.5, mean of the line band 12.2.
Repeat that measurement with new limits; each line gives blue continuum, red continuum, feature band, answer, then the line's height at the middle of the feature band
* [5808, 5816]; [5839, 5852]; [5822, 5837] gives 0.5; 12.5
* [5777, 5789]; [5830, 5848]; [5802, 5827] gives -0.2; 12.1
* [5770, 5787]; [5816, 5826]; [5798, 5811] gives -1.2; 11.6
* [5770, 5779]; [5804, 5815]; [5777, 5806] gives 0.4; 12.1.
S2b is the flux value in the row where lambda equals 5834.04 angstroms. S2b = 12.39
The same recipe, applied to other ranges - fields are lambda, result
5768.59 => 11.03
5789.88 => 11.88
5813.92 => 12.42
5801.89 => 12.2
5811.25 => 12.28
